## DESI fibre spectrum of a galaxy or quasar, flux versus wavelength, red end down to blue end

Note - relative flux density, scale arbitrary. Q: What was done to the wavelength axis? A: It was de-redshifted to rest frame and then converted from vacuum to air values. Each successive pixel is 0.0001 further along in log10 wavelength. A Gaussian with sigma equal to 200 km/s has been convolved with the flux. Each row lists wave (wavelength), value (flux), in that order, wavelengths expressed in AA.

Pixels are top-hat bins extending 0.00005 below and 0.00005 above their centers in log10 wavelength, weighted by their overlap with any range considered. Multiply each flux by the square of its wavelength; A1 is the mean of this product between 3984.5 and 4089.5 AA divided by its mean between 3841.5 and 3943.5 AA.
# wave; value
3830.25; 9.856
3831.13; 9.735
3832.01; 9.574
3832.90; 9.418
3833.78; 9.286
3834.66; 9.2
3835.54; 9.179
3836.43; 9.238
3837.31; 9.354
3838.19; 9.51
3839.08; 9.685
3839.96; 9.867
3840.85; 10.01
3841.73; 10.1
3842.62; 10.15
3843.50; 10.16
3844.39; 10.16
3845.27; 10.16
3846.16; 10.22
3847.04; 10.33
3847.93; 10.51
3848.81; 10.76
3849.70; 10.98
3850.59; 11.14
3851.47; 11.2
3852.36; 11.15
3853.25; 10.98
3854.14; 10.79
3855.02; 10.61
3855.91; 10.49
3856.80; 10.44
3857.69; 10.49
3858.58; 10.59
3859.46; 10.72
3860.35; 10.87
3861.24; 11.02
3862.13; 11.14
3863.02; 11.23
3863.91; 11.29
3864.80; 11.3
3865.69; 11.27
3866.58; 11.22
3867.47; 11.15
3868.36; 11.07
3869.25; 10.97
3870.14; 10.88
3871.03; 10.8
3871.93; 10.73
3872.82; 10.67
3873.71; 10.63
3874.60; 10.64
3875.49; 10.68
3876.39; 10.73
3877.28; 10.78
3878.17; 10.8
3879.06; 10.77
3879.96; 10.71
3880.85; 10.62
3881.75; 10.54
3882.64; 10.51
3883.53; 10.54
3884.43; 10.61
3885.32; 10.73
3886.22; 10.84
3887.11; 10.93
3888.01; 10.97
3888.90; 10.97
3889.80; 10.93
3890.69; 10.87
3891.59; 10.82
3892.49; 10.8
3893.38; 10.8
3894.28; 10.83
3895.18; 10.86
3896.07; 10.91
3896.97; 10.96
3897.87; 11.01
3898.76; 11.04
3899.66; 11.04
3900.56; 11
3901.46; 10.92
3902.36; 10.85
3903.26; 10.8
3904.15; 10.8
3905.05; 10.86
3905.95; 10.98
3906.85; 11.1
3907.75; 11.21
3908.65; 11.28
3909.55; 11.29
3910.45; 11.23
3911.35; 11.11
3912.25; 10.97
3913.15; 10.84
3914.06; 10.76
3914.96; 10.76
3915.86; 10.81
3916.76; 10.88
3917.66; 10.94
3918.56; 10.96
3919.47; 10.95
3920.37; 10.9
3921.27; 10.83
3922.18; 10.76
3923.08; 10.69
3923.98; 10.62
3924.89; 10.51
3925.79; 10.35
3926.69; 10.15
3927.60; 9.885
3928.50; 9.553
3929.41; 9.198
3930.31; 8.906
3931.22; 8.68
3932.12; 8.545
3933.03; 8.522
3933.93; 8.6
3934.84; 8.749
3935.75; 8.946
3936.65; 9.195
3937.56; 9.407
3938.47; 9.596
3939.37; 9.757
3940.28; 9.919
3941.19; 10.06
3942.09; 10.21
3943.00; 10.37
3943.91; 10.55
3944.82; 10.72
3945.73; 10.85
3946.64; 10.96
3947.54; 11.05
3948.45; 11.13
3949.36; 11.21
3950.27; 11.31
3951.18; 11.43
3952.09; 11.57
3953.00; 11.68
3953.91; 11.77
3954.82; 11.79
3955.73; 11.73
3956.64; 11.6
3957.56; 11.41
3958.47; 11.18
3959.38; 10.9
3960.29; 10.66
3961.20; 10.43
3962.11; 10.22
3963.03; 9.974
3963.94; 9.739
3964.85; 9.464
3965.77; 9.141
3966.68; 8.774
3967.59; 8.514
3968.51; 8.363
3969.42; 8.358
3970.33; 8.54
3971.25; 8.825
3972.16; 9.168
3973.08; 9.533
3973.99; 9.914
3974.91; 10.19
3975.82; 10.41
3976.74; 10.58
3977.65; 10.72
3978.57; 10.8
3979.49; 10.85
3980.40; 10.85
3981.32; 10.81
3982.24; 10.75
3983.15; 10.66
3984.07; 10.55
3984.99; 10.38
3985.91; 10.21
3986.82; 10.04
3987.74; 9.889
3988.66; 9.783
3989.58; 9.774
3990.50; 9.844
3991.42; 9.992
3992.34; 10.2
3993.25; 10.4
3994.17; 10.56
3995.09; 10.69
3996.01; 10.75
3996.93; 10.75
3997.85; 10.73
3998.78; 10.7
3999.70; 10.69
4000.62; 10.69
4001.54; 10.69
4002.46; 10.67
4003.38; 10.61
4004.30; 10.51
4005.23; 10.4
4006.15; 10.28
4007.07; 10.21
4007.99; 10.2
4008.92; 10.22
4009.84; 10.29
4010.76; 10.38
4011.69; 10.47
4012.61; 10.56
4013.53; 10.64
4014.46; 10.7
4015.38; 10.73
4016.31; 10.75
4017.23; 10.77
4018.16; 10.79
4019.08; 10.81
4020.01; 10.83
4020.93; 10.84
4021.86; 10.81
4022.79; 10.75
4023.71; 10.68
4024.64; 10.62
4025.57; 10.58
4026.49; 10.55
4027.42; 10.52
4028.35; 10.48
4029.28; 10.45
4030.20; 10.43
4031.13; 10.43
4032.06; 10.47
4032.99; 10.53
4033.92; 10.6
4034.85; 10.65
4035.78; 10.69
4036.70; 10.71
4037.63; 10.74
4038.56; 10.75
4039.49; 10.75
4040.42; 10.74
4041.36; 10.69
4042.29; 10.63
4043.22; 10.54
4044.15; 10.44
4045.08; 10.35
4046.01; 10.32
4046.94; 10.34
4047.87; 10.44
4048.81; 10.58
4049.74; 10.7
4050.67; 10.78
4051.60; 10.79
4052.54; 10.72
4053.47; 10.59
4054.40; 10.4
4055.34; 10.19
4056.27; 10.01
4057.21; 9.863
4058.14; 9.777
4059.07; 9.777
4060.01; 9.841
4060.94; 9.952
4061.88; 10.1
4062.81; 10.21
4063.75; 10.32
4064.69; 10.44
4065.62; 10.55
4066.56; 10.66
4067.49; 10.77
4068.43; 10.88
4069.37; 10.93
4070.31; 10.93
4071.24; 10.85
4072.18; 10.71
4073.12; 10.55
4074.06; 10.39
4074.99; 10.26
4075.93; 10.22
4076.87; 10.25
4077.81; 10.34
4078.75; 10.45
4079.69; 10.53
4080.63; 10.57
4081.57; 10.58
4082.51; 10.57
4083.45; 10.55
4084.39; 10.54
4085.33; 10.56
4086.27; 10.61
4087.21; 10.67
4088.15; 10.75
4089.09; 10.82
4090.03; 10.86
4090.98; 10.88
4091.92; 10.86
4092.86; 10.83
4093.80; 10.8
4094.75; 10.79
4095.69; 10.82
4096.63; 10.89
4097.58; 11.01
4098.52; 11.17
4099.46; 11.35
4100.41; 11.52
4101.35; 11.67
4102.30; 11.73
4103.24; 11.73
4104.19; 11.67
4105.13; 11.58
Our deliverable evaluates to 1.1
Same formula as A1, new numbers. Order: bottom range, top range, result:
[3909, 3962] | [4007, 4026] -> 1.05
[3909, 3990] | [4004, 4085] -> 1.07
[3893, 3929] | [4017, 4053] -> 1.04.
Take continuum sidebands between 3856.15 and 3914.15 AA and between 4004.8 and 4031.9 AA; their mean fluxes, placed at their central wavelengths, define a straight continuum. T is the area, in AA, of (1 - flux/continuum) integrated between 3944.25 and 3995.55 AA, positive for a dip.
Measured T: 1.5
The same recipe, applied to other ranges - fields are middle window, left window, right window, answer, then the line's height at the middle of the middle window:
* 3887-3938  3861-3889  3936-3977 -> 0.5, 10.6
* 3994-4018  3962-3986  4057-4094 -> -1.2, 10.1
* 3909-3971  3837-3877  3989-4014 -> 1.4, 10.5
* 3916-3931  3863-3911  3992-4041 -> 0.6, 10.8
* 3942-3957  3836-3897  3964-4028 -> -1.1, 10.4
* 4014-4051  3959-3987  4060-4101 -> -1.0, 10.3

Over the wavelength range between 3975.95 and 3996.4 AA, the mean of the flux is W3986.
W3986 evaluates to 10.4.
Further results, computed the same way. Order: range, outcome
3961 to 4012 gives 10.1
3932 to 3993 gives 10.2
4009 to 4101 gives 10.6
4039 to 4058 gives 10.5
